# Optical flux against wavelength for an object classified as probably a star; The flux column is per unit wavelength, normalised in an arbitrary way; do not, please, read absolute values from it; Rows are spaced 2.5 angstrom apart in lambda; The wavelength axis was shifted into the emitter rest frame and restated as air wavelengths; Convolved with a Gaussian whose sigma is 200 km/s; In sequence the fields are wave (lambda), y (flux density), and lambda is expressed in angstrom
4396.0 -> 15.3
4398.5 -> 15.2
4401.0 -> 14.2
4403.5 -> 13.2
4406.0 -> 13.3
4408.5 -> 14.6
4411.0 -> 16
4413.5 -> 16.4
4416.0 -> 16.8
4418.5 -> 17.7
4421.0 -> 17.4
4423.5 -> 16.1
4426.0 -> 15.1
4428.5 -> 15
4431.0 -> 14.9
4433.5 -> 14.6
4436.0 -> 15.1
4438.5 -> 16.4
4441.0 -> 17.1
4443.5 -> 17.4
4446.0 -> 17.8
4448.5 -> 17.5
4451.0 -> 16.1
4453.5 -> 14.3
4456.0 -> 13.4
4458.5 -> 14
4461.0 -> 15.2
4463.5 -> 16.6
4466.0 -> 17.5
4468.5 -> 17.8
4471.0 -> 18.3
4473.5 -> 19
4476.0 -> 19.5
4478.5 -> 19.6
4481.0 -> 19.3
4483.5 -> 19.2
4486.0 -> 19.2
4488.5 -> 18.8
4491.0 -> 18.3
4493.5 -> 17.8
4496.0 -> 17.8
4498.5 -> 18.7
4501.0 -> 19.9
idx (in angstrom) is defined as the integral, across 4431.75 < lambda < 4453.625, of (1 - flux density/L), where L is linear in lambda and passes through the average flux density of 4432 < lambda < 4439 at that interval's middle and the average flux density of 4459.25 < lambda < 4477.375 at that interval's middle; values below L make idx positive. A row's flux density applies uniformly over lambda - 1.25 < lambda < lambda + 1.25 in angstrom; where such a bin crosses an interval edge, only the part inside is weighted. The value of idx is -0.8 angstrom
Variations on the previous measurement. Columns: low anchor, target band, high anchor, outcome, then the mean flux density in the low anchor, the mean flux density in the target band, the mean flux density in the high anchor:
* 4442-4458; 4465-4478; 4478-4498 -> -0.7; 16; 18.5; 18.7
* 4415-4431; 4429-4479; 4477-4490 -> 3.5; 16.2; 16.5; 19.2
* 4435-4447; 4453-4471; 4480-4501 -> 1.9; 16.8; 15.8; 18.7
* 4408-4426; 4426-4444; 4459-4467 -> 0.7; 16.4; 15.7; 16.2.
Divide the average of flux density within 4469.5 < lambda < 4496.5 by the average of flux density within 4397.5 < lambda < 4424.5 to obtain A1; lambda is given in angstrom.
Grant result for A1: 1.2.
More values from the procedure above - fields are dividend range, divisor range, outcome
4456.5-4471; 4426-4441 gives 1.06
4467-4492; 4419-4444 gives 1.19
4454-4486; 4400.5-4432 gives 1.13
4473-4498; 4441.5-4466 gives 1.18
